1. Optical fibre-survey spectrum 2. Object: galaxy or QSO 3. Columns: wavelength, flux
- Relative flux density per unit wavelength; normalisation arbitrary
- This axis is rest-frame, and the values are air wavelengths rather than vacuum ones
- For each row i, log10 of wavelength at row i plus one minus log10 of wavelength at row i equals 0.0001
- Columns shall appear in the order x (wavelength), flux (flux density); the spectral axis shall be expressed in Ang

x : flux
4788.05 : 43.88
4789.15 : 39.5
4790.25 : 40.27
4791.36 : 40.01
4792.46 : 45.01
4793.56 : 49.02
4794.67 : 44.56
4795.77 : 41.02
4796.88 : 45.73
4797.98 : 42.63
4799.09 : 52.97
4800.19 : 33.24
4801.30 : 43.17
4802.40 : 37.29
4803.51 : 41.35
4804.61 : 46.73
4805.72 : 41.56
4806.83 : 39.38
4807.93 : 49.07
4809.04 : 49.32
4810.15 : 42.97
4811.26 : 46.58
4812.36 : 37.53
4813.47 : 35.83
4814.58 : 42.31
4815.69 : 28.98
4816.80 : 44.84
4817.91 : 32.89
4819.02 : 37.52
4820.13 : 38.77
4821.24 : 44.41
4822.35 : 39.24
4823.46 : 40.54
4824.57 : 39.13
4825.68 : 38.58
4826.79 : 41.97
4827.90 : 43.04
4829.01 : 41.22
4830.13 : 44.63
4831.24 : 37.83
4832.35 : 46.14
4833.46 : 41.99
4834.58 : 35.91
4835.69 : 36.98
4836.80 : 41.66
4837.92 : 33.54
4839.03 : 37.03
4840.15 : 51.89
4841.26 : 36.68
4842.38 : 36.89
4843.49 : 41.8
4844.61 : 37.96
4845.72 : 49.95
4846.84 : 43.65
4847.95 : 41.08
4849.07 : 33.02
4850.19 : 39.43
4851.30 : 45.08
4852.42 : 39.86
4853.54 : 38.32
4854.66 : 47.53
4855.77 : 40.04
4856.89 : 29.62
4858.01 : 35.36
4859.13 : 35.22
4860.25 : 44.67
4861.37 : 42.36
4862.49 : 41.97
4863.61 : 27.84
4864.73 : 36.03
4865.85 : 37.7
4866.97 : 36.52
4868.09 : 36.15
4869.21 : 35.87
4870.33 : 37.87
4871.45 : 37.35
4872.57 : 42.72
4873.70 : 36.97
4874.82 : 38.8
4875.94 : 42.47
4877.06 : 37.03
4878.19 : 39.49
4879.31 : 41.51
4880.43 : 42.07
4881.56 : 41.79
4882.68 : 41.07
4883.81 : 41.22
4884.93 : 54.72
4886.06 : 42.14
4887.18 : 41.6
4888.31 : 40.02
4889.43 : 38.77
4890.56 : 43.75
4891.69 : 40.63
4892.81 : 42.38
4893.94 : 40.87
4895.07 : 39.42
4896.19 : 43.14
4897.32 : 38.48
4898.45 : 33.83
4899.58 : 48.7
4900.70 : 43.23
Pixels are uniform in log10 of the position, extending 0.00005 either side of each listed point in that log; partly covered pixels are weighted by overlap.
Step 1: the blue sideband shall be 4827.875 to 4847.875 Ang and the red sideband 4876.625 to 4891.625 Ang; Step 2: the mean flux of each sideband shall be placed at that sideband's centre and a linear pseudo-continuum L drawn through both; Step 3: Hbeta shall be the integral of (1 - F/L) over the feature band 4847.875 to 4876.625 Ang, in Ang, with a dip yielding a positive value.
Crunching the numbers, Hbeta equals 2.1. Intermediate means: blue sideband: 41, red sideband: 41.9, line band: 38.4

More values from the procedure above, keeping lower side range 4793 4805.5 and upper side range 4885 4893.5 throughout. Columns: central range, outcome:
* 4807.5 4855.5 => 2.4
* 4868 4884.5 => 1.0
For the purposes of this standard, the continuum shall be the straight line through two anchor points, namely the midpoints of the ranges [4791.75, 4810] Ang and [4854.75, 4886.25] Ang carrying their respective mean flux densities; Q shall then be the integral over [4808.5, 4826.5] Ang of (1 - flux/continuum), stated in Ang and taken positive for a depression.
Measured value 1.2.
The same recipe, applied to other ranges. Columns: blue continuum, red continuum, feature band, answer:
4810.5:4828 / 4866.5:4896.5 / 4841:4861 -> 0.1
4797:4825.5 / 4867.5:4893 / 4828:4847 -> 0.0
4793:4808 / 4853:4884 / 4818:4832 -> 0.4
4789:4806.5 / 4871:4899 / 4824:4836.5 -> 0.4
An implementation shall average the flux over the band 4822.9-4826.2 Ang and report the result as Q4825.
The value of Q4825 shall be 39.5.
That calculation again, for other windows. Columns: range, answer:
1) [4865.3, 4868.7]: 36.8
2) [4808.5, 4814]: 42.5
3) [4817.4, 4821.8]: 38.5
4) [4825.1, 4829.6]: 41.2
